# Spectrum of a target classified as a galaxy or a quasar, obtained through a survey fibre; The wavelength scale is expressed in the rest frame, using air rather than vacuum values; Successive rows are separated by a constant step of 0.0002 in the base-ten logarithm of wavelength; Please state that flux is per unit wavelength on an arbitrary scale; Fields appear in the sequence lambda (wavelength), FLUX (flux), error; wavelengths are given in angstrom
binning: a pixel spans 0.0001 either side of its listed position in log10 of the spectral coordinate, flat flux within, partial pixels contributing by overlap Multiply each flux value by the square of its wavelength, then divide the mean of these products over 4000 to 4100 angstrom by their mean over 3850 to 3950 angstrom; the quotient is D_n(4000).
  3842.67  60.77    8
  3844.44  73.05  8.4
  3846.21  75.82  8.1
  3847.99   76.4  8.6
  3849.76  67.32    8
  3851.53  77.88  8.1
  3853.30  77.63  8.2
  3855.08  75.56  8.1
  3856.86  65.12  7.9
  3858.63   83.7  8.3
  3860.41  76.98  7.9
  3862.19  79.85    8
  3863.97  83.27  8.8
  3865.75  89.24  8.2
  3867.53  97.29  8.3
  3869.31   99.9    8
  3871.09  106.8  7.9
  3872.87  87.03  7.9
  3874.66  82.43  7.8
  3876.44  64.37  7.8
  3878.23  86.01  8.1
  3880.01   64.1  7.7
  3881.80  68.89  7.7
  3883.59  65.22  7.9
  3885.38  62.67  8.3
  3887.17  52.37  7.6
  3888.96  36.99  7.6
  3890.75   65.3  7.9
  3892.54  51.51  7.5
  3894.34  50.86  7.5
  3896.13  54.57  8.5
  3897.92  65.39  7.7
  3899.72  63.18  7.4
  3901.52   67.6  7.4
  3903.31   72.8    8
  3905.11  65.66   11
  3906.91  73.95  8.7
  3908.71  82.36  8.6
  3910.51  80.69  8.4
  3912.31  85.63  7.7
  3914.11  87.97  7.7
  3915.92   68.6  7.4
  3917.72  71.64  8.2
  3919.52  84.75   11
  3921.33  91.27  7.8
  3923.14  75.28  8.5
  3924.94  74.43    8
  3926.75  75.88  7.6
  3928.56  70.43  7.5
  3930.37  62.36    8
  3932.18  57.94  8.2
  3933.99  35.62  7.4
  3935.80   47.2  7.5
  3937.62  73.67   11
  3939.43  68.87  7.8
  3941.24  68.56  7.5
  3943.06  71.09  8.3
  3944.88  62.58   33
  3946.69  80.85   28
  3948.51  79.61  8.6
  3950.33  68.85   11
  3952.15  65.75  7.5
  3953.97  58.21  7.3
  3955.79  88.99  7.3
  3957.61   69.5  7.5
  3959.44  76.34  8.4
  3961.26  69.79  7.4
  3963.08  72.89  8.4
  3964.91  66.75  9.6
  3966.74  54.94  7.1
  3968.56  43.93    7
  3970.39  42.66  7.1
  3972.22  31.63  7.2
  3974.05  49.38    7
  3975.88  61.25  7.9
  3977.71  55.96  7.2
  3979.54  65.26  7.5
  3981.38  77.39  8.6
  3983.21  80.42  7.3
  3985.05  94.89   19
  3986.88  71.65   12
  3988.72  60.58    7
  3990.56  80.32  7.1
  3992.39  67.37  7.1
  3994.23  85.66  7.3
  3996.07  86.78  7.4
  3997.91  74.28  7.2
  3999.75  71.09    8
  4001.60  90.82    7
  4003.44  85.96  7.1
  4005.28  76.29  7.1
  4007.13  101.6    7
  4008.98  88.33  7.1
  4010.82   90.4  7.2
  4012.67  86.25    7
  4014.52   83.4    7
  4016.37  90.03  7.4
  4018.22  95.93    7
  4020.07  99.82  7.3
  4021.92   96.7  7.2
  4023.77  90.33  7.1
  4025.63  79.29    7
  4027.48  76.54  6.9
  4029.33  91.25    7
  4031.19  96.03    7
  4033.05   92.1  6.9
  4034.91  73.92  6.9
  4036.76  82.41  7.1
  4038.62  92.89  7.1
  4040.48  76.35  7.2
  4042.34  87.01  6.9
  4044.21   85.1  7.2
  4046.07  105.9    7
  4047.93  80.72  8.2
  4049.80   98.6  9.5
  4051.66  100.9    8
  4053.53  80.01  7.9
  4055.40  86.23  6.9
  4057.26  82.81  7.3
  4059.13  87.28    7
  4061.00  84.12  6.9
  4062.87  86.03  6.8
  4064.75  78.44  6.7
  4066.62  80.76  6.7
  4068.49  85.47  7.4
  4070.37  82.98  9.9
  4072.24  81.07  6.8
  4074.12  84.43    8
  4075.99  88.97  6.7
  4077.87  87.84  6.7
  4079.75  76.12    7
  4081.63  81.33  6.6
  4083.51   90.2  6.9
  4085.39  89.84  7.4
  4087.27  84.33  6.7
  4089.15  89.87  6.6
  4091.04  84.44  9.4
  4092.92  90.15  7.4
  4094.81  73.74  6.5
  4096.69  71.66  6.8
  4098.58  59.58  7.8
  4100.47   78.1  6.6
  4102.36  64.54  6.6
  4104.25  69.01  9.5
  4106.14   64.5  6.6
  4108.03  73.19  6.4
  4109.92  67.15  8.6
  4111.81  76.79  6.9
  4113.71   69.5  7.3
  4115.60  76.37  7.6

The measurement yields 1.3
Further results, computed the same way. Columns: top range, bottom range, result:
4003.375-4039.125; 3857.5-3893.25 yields 1.27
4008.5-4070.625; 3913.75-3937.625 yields 1.34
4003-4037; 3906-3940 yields 1.29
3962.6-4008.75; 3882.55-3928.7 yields 1.06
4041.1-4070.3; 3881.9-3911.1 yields 1.49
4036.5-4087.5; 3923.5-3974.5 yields 1.42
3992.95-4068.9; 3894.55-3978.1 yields 1.36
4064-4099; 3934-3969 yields 1.31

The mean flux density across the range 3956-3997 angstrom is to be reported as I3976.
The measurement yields 67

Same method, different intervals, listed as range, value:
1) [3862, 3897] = 72.3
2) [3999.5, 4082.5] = 86.8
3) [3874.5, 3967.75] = 68.4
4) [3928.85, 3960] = 66.8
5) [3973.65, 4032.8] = 81.7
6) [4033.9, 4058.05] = 87.2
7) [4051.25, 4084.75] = 84.5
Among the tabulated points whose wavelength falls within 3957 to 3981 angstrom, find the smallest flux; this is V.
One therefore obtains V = 31.63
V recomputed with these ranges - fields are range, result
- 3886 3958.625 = 35.62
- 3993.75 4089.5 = 71.09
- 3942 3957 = 58.21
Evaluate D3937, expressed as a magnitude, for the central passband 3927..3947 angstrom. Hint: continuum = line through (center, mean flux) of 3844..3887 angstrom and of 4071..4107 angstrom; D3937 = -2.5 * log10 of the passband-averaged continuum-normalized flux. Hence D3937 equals 0.233 mag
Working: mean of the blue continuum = 78.2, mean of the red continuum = 79.5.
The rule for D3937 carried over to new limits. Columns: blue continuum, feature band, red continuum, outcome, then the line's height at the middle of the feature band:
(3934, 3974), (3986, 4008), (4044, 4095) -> -0.10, 72.2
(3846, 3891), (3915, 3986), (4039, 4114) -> 0.17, 78.2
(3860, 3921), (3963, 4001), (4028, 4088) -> 0.21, 80.5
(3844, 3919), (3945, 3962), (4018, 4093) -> 0.09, 79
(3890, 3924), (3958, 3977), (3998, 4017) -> 0.36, 80.1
